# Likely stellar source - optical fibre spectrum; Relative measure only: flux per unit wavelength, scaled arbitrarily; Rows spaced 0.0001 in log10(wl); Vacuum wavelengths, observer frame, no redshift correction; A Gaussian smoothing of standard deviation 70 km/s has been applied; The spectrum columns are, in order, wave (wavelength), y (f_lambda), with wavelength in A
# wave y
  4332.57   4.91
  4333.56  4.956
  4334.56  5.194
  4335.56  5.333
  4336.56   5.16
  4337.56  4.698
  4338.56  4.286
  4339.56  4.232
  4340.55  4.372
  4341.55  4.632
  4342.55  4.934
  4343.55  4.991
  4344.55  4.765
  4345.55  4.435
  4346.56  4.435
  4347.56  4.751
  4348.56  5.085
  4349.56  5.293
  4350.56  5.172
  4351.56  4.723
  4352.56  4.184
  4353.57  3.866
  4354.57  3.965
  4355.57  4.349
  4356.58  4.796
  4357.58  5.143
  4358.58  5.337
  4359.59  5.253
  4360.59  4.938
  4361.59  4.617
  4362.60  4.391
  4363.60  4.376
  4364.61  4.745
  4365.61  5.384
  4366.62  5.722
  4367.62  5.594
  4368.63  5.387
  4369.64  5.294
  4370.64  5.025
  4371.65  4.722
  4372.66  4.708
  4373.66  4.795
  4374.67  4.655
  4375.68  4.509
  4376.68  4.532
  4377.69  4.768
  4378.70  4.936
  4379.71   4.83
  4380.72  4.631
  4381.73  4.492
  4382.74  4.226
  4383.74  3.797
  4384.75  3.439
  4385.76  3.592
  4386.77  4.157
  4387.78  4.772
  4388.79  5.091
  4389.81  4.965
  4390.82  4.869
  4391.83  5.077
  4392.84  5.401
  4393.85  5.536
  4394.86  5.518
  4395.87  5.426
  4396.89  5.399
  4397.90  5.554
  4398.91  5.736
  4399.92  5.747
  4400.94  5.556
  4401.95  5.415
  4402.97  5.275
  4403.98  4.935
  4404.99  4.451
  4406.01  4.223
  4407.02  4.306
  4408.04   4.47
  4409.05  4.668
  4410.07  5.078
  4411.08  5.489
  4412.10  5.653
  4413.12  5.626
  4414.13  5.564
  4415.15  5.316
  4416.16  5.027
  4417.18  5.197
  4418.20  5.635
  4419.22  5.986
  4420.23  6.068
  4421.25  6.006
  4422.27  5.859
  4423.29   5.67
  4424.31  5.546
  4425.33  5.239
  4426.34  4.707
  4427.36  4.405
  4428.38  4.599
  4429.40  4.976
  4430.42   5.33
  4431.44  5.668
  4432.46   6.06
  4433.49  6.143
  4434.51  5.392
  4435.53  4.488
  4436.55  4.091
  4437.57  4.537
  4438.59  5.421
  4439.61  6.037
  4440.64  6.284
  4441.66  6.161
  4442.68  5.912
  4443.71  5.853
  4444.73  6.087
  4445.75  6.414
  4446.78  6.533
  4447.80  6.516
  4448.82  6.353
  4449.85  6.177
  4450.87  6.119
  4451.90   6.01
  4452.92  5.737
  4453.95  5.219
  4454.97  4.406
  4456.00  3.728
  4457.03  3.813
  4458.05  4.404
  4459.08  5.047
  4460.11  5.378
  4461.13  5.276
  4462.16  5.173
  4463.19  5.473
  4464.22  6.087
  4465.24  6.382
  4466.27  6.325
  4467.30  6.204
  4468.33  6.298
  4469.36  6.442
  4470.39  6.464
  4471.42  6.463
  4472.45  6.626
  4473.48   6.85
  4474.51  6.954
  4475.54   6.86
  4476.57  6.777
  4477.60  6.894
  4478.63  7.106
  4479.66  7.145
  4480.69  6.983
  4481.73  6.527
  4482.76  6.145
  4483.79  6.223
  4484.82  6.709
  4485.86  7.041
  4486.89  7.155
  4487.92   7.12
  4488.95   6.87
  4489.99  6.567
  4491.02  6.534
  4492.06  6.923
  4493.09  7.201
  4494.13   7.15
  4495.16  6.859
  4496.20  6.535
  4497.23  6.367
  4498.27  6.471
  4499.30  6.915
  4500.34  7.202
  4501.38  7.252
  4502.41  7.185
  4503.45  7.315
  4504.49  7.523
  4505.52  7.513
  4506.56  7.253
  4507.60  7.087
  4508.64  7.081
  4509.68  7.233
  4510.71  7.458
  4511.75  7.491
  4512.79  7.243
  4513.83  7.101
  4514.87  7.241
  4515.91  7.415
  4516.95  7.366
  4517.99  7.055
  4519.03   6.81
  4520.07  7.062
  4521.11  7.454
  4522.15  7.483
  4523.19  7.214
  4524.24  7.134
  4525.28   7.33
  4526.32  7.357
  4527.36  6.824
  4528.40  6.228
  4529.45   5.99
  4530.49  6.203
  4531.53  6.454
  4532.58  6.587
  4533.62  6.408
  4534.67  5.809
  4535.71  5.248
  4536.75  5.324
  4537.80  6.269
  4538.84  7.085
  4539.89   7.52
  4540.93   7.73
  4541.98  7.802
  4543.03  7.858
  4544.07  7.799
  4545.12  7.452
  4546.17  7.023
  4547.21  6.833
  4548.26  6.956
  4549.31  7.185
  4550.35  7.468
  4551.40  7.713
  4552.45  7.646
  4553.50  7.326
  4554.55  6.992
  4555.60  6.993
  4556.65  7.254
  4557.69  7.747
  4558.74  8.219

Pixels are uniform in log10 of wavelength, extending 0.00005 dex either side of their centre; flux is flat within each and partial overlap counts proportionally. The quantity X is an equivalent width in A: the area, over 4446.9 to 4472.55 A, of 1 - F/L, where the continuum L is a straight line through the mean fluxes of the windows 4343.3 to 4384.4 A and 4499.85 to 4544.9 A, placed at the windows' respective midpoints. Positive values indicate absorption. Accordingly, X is 1.89 A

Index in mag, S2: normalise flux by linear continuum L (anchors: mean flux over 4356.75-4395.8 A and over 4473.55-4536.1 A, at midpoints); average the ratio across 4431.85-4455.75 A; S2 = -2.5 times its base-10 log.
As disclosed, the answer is 0.04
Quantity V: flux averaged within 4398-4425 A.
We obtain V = 5.33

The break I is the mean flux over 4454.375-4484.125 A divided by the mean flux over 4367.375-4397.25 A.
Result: 1.25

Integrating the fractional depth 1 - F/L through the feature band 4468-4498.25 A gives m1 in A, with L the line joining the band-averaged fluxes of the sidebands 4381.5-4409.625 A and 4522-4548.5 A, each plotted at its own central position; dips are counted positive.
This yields -3.2 A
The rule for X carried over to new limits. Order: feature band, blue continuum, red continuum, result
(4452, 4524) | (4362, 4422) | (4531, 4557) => -3.64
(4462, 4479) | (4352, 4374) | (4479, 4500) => 0.09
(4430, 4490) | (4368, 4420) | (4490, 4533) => 1.26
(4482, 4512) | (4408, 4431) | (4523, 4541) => -3.86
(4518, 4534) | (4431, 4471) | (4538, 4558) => 0.29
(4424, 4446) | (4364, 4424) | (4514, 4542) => 0.74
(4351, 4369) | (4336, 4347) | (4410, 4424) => 0.21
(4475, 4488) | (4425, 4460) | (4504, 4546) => -1.36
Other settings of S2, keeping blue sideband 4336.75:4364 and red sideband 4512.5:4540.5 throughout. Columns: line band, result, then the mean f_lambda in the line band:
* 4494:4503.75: -0.074 mag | 6.91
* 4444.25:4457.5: 0.046 mag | 5.63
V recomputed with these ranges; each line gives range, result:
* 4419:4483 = 5.81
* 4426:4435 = 5.26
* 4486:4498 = 6.84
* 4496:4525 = 7.17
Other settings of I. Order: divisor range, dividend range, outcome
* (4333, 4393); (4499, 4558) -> 1.49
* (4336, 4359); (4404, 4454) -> 1.17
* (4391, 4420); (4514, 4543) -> 1.30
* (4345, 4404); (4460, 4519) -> 1.39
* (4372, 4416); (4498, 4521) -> 1.47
